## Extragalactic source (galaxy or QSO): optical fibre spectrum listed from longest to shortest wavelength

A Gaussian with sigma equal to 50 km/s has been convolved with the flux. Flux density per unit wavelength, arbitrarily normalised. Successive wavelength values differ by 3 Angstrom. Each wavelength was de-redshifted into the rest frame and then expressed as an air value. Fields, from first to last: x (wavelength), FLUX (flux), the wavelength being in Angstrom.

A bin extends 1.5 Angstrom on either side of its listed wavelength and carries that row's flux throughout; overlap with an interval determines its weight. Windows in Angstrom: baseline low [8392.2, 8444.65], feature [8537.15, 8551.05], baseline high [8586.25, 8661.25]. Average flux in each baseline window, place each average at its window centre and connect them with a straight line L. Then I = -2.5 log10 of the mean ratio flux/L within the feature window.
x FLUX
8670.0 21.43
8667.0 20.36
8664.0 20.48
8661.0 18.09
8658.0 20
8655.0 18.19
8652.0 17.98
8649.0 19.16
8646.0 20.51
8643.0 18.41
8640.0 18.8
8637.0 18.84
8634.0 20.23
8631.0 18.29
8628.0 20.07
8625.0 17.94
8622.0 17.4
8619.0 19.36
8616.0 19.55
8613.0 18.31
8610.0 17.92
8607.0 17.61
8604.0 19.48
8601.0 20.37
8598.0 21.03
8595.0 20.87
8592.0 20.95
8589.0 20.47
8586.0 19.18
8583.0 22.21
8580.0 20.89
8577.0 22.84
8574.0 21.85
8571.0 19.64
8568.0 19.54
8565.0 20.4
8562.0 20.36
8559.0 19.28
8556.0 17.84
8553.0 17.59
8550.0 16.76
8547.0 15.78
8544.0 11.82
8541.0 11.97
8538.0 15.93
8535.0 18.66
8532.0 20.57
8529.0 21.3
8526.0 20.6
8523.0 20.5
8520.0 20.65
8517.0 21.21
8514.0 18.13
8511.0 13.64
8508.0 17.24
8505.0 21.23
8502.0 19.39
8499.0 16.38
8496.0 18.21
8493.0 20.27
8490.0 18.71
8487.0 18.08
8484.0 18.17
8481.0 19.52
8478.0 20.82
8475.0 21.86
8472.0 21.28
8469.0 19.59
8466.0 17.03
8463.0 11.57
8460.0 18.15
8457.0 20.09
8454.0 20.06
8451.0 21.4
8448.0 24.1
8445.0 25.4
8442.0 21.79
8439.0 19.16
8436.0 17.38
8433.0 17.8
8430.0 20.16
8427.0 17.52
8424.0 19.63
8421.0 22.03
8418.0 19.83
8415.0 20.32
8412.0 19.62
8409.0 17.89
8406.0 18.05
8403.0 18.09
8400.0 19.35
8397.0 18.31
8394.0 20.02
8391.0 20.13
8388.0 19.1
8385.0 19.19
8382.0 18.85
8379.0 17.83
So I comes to 0.32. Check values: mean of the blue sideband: 19.4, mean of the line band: 14.3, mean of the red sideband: 19.2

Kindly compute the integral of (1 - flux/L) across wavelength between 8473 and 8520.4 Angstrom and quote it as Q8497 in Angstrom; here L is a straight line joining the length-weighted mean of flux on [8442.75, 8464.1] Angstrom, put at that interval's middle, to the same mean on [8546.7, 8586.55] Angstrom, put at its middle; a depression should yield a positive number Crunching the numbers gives 2.69 Angstrom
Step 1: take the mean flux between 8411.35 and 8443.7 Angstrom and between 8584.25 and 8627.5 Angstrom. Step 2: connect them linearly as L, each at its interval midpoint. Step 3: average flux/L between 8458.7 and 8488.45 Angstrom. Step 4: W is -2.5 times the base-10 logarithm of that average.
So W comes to 0.05 mag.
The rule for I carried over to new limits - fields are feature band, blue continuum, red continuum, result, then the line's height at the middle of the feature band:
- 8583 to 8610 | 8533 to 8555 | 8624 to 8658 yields -0.15 mag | 17.5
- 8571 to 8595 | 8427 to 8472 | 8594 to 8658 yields -0.10 mag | 19.2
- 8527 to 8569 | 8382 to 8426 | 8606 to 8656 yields 0.07 mag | 19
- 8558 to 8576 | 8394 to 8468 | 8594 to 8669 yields -0.06 mag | 19.2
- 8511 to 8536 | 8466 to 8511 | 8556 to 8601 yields -0.01 mag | 19.7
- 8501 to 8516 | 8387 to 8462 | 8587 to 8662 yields 0.09 mag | 19.5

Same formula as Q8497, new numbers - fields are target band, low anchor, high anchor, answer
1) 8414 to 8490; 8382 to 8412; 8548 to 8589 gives -1.8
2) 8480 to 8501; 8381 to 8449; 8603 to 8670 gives 1.1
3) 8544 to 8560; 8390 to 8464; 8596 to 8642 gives 2.0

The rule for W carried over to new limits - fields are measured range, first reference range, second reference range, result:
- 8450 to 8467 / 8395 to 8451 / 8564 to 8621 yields 0.11 mag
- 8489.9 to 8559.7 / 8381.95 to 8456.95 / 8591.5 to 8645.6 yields 0.08 mag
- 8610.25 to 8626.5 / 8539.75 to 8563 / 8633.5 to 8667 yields -0.01 mag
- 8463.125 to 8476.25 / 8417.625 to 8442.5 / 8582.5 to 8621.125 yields 0.02 mag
